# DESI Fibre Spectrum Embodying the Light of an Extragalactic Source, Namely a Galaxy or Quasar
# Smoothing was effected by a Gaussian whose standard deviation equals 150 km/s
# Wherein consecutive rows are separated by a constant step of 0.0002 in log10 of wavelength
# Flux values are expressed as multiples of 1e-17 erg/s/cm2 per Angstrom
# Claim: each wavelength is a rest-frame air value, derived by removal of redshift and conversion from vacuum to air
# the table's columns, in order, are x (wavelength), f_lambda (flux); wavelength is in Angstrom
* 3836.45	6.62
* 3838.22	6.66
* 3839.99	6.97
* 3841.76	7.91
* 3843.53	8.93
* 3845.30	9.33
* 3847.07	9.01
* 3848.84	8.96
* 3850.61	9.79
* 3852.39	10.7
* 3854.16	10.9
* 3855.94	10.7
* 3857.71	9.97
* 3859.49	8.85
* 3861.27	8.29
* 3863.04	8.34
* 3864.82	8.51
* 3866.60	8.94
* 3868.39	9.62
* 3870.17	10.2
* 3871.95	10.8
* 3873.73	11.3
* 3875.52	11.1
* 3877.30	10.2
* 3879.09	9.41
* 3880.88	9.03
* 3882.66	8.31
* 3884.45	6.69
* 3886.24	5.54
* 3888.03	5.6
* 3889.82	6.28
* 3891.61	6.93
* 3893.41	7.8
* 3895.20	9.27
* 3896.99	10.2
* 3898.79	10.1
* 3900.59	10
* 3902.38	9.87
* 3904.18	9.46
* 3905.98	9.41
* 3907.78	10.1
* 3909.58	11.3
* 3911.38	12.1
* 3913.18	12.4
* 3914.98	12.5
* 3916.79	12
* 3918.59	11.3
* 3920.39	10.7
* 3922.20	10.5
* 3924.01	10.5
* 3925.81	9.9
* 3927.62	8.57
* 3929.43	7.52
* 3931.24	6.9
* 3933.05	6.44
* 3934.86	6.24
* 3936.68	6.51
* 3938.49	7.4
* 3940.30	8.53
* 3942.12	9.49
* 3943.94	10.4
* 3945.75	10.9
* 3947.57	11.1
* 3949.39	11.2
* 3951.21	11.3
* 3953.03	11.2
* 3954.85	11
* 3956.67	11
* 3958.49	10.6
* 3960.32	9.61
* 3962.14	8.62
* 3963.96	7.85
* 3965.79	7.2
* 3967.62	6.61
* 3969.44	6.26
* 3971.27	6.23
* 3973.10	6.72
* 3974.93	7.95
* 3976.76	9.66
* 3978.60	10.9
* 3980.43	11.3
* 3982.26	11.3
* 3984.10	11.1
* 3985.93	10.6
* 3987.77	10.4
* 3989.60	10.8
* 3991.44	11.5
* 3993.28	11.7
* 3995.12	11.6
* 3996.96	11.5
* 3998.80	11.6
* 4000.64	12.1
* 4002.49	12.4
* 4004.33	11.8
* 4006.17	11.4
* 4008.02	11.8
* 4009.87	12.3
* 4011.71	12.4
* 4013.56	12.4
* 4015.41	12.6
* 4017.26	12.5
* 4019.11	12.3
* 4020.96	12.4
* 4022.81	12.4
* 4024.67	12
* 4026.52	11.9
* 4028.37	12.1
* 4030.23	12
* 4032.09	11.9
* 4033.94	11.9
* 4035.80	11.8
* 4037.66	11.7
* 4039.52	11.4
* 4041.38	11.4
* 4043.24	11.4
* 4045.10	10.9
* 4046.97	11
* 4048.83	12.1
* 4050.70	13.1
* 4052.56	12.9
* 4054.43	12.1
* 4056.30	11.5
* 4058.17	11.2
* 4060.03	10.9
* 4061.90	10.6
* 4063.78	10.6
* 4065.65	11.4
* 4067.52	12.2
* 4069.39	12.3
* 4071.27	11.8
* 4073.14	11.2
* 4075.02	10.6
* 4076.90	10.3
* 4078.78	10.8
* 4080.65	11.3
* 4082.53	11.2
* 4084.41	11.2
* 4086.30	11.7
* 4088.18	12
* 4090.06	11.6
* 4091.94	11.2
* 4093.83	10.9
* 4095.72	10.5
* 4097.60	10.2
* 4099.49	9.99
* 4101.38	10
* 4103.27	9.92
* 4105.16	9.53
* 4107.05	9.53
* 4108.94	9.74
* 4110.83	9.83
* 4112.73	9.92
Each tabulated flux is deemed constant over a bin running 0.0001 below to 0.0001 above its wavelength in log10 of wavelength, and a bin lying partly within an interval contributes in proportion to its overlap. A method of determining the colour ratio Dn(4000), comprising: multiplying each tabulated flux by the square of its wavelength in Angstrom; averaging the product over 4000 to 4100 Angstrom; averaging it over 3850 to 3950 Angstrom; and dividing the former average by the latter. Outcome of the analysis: 1.3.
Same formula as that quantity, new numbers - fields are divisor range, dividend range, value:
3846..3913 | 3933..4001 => 1.09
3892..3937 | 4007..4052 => 1.31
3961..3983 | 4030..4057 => 1.46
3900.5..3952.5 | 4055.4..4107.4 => 1.21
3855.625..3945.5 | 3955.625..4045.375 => 1.24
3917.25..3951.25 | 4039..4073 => 1.34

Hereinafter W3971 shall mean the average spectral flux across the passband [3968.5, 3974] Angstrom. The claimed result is 6.41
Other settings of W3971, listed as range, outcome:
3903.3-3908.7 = 9.66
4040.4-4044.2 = 11.4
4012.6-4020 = 12.4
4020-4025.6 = 12.3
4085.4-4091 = 11.8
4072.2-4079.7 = 10.7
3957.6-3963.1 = 9.59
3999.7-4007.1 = 11.9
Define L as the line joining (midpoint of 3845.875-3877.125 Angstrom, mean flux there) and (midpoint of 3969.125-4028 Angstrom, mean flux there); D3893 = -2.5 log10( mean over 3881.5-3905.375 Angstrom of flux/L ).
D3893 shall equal 0.228 mag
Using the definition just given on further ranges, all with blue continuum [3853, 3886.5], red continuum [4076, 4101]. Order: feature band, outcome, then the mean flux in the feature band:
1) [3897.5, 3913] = -0.08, 10.4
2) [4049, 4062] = -0.11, 11.9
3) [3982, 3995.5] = -0.09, 11.1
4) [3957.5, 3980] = 0.22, 8.26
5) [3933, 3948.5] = 0.14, 8.68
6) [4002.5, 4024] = -0.17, 12.2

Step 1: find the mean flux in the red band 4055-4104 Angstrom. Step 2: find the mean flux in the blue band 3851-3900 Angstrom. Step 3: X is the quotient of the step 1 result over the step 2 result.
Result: 1.2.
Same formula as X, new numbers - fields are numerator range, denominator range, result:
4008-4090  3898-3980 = 1.24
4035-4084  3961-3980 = 1.45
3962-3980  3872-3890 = 0.92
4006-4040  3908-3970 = 1.26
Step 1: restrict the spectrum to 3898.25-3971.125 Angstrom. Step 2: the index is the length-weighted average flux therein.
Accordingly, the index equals 9.57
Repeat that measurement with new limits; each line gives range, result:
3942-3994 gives 9.81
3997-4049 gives 11.9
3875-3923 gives 9.55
